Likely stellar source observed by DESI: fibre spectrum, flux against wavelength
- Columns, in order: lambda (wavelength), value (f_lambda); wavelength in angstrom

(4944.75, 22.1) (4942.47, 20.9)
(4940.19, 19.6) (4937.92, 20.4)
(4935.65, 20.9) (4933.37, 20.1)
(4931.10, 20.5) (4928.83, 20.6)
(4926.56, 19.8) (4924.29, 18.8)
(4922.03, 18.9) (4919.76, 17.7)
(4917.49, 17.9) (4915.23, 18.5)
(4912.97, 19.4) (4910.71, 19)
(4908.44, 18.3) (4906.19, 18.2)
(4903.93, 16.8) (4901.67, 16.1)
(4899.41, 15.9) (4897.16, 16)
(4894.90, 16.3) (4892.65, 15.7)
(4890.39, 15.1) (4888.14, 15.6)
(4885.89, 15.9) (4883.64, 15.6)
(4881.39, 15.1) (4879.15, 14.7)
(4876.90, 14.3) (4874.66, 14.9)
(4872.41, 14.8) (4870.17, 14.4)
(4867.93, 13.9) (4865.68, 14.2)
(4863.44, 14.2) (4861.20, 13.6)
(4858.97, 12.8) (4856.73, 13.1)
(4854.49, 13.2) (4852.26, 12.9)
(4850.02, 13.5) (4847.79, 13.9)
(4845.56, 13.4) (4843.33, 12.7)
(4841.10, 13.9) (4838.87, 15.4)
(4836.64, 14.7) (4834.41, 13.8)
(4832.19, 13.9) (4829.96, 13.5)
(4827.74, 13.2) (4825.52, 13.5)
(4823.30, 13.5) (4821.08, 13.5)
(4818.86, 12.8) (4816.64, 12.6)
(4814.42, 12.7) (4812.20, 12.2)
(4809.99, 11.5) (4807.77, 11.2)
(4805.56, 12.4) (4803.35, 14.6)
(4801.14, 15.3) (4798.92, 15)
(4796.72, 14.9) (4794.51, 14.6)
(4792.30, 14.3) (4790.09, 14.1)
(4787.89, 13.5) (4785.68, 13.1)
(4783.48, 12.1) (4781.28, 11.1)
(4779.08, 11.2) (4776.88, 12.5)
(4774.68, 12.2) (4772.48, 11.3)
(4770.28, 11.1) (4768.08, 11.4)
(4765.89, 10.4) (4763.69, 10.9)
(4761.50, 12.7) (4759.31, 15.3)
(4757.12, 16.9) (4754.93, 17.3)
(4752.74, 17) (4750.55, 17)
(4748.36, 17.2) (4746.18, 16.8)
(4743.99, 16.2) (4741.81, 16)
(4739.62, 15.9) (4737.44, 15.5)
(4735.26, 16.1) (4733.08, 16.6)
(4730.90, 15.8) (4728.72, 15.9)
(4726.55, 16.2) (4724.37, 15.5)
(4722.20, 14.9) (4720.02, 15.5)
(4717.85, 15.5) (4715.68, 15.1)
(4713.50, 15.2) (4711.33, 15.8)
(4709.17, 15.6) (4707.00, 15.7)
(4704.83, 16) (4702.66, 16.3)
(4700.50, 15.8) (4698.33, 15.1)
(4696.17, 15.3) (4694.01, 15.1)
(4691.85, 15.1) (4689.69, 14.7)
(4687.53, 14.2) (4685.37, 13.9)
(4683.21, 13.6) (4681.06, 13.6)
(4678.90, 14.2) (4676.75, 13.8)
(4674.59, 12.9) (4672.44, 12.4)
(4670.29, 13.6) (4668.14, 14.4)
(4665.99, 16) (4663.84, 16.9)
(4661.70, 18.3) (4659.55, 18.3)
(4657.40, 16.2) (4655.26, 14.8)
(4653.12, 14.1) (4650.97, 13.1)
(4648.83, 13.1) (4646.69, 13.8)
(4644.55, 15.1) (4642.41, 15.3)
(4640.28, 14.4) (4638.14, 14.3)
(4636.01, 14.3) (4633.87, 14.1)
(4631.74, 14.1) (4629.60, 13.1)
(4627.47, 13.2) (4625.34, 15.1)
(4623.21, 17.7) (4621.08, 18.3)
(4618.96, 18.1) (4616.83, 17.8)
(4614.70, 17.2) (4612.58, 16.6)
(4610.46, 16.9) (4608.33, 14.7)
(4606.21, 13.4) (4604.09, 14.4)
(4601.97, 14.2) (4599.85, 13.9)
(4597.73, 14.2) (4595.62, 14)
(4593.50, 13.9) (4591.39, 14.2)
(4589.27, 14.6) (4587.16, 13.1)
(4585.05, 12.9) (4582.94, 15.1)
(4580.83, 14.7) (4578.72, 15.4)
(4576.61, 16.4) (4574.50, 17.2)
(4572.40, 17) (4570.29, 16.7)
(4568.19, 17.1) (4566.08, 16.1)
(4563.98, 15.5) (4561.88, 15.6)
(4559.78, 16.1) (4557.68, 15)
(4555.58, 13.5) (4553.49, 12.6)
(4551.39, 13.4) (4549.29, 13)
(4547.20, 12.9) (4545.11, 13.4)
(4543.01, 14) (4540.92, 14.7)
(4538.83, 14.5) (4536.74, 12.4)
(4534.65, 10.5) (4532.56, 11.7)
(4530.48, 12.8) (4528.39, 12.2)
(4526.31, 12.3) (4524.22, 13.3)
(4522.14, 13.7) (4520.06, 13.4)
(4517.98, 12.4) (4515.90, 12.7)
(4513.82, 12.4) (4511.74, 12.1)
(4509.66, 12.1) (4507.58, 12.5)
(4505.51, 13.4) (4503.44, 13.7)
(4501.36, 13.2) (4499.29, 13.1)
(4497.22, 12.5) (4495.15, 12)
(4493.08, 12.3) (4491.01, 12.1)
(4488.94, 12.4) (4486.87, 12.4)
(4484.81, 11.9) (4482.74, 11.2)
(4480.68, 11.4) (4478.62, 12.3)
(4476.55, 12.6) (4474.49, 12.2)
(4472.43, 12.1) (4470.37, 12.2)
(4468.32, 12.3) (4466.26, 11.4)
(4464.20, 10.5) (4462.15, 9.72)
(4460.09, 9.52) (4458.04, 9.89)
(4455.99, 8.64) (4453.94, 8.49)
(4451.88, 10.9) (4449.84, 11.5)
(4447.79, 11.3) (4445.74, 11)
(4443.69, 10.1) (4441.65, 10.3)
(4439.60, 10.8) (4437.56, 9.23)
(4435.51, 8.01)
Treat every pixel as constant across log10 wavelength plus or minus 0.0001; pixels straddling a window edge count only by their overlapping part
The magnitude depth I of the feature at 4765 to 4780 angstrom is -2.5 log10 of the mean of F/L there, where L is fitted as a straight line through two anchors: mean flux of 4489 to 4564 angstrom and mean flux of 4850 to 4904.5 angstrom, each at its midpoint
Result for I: 0.24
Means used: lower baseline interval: 13.1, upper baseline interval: 14.7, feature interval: 11.5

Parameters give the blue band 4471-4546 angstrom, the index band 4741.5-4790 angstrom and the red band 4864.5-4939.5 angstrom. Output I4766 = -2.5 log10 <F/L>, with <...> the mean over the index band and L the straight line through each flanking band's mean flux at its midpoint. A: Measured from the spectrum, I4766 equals 0.13 mag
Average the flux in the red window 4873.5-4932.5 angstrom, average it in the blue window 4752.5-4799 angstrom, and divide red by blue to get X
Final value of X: 1.30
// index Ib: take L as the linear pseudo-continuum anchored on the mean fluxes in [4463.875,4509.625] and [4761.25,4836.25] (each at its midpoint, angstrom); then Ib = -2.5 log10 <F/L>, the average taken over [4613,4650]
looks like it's -0.21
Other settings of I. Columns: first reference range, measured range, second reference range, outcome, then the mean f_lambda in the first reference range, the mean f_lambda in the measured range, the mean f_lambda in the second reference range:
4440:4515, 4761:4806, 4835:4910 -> 0.106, 11.6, 12.8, 14.8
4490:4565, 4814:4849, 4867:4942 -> 0.212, 13.1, 13.6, 17.3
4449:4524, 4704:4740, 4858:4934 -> -0.080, 11.9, 15.7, 16.6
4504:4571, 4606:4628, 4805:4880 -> -0.212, 13.6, 16.5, 13.5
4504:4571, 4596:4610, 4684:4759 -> 0.008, 13.6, 14.2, 15.8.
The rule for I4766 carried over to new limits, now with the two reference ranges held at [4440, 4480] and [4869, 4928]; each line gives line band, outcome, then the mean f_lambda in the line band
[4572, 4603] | -0.17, 14.7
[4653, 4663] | -0.22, 16.6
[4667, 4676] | 0.03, 13.4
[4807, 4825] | 0.24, 12.6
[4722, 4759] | -0.12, 16.3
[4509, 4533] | -0.08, 12.6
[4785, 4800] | 0.08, 14.2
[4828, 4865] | 0.17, 13.7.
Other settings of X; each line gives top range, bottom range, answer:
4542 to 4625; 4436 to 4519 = 1.31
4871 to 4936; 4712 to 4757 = 1.07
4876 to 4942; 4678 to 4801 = 1.21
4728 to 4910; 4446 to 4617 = 1.08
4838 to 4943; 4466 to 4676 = 1.16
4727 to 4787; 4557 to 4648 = 0.94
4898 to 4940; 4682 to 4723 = 1.24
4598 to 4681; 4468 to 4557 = 1.19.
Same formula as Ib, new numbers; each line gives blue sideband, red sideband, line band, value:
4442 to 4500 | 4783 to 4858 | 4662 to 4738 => -0.18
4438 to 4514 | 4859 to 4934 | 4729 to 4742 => -0.09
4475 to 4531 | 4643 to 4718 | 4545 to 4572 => -0.12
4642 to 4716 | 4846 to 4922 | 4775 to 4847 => 0.15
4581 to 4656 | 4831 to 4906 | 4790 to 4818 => 0.09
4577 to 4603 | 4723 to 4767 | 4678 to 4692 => 0.07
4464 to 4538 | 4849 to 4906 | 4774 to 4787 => 0.18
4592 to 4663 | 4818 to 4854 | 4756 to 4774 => 0.14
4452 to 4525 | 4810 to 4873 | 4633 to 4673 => -0.18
